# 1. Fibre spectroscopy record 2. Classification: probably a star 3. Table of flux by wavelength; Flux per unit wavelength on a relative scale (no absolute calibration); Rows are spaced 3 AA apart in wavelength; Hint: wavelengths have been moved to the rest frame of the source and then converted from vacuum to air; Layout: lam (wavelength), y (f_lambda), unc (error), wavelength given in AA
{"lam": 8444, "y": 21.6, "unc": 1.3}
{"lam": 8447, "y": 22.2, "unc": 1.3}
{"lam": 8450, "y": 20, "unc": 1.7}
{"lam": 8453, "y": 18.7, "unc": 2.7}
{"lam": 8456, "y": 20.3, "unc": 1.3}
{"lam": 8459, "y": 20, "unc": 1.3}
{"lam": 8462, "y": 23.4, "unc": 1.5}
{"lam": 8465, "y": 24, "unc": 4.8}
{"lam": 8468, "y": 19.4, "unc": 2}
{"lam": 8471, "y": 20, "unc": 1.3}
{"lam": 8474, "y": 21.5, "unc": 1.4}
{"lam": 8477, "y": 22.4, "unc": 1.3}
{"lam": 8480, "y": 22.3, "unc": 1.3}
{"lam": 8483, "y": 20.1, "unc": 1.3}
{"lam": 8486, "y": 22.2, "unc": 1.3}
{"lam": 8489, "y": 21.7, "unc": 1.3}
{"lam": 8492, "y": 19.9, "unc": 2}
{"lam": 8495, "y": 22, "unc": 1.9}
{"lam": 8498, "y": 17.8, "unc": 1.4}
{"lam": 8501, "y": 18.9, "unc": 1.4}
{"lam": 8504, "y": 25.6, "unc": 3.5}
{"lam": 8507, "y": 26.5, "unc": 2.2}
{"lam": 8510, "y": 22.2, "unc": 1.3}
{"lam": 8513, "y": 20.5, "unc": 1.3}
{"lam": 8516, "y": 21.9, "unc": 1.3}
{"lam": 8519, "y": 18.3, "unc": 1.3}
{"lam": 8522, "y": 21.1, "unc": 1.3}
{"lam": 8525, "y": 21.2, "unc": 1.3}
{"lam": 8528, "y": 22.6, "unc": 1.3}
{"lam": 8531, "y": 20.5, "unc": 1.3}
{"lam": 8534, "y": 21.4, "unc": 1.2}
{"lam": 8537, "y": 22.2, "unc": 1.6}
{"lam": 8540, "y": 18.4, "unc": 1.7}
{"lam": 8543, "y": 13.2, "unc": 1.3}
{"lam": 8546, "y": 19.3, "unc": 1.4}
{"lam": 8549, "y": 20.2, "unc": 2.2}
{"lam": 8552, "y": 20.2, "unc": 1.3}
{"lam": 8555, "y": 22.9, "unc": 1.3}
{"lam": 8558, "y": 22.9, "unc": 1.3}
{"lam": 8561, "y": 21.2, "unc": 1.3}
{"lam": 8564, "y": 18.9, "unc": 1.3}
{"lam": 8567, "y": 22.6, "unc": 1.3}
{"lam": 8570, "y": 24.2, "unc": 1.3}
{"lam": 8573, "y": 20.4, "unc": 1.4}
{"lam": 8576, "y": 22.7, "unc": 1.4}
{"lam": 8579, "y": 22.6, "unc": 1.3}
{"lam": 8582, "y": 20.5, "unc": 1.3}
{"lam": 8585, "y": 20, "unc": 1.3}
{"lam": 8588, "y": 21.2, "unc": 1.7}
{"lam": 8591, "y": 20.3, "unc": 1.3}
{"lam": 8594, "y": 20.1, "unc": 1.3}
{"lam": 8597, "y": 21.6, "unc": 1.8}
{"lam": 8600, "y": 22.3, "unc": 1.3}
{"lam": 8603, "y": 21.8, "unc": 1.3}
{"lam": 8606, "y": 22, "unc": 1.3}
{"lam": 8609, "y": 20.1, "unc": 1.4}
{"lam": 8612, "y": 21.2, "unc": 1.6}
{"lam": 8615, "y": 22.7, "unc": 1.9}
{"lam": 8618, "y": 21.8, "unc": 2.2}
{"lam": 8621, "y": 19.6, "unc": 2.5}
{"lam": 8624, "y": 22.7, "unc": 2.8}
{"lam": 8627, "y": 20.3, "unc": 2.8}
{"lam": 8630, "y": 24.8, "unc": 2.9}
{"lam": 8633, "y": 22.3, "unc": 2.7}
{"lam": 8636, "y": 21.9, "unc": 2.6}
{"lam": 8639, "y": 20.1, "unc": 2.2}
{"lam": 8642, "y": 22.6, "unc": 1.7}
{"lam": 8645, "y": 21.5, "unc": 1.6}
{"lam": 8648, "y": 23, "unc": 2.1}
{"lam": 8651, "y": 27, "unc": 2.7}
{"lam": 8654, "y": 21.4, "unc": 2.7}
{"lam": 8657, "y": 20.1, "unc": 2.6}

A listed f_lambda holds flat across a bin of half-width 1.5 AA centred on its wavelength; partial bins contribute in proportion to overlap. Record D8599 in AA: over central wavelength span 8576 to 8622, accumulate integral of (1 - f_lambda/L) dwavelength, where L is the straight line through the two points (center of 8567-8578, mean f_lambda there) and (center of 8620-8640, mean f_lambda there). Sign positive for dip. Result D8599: 1.84 AA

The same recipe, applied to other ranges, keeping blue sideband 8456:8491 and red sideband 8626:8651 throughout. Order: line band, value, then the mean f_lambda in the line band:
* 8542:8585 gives 2.1 AA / 20.9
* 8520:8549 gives 2.4 AA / 20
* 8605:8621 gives 0.6 AA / 21.4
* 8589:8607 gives 0.7 AA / 21.3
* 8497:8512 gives -0.4 AA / 22.3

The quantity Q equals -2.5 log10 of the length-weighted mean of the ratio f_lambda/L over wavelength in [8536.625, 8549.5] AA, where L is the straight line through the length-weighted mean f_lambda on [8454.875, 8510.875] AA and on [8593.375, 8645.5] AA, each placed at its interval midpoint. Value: 0.19 mag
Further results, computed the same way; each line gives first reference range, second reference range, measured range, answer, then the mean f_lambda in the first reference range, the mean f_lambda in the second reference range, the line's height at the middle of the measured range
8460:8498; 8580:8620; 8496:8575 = 0.02 mag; 21.4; 21.2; 21.3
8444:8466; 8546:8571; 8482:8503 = 0.04 mag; 21.2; 21.4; 21.3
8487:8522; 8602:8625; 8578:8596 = 0.04 mag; 21.4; 21.5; 21.4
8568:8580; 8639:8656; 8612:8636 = 0.03 mag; 22.5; 22.7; 22.7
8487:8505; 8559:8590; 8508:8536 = -0.01 mag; 20.9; 21.4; 21.1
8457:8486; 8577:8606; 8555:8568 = -0.01 mag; 21.5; 21.2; 21.3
